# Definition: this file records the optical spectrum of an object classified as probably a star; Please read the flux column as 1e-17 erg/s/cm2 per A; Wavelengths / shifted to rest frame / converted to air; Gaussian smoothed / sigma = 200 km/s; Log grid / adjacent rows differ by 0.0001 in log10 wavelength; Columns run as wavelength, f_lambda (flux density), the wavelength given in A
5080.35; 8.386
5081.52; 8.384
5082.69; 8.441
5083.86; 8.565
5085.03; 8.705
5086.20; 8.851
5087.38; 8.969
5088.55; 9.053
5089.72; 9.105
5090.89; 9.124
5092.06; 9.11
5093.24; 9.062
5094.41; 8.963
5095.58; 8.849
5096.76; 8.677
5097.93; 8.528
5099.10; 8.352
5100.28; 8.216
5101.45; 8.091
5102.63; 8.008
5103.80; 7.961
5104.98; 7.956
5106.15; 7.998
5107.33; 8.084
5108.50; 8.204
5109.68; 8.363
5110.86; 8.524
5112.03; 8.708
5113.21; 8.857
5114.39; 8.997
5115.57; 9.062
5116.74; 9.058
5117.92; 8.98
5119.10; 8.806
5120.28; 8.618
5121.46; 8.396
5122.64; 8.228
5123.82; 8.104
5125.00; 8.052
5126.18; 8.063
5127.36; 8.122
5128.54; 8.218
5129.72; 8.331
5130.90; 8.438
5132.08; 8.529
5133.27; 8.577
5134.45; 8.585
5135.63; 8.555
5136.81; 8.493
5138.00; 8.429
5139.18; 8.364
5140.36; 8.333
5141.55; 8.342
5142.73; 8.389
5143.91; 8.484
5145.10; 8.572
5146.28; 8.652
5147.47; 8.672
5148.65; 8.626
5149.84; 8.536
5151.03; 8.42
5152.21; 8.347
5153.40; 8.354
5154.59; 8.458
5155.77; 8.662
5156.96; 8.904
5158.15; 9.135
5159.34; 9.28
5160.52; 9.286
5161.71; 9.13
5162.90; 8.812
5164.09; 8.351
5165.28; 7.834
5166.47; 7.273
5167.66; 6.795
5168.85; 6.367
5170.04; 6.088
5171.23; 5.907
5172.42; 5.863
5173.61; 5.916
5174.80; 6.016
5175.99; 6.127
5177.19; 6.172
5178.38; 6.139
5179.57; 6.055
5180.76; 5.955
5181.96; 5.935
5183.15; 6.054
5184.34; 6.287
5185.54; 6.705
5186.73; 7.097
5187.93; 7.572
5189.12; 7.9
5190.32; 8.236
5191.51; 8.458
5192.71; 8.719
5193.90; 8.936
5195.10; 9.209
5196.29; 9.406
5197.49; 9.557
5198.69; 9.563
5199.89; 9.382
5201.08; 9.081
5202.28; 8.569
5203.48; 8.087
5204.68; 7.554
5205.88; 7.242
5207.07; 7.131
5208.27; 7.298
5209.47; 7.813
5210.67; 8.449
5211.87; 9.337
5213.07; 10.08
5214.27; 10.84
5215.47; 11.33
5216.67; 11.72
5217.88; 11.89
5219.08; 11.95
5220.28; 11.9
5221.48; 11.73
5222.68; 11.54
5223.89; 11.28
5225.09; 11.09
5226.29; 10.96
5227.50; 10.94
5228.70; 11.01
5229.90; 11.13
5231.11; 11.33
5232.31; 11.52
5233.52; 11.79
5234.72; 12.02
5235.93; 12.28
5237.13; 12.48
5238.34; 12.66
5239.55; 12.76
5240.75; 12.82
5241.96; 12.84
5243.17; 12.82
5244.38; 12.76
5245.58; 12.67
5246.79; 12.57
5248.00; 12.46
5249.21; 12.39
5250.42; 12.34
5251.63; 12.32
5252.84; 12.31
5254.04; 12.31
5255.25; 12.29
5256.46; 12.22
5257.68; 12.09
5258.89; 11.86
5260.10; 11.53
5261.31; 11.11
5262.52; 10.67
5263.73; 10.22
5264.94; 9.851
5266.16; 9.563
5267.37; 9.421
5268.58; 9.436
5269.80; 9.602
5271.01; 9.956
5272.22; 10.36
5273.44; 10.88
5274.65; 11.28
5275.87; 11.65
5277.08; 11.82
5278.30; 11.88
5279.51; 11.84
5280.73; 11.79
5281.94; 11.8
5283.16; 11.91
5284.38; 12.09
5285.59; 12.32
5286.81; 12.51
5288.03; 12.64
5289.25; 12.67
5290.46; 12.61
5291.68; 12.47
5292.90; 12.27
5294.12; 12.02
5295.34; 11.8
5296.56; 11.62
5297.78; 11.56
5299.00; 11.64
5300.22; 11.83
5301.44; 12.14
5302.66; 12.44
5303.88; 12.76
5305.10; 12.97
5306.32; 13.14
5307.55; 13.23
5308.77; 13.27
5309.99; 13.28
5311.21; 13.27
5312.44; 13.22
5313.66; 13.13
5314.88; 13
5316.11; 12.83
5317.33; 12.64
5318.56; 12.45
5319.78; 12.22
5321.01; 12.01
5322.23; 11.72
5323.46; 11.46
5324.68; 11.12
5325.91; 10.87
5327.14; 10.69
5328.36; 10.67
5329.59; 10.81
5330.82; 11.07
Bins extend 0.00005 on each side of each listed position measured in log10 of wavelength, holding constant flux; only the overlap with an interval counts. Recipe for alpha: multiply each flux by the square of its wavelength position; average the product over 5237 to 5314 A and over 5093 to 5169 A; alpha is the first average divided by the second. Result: 1.50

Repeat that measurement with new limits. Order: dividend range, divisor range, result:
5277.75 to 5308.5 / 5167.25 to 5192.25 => 1.95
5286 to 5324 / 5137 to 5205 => 1.67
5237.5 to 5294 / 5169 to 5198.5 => 1.70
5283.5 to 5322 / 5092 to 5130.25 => 1.59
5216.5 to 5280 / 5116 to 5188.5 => 1.53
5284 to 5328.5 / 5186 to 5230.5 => 1.33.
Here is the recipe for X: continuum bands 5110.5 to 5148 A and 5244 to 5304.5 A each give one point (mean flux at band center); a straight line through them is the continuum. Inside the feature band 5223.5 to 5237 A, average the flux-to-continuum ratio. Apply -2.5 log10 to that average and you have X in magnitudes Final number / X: -0.070 mag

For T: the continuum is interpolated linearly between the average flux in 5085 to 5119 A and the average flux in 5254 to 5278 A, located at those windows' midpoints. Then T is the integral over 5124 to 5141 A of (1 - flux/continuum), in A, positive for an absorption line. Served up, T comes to 1.3 A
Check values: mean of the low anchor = 8.64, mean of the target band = 8.36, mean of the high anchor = 10.9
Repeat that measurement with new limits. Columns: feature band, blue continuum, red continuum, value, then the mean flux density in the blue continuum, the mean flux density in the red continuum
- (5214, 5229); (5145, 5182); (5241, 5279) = -2.3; 7.59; 11.5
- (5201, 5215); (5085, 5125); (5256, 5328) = 2.6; 8.59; 11.8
